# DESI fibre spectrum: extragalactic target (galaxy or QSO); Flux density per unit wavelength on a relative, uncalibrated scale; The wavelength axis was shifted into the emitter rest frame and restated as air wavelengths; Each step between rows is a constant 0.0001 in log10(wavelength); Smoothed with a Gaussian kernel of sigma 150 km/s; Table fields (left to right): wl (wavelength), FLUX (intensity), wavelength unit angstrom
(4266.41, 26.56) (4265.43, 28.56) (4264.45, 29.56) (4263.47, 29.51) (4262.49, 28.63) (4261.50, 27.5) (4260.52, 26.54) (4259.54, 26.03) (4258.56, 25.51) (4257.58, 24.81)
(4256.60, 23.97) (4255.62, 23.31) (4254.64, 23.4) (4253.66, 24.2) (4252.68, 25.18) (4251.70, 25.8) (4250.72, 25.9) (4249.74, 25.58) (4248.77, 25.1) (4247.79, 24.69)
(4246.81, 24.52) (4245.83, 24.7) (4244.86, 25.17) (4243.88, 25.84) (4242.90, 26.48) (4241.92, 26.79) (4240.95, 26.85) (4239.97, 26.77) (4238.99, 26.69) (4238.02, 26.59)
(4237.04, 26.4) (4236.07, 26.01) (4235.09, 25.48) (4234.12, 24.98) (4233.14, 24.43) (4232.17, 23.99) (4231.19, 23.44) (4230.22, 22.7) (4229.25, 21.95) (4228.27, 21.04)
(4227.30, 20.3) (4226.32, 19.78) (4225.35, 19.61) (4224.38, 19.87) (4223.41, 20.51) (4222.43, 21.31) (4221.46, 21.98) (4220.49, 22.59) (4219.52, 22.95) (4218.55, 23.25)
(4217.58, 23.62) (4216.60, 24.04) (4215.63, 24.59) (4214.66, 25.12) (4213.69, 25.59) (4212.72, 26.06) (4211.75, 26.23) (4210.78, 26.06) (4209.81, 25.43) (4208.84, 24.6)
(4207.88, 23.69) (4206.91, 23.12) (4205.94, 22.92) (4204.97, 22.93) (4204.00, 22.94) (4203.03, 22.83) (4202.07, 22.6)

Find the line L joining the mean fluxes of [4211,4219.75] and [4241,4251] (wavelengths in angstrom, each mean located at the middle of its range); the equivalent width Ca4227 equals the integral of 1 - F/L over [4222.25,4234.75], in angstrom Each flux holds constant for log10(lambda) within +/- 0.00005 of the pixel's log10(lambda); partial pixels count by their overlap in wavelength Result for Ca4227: 1.58 angstrom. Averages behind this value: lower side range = 24.7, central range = 21.9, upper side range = 25.5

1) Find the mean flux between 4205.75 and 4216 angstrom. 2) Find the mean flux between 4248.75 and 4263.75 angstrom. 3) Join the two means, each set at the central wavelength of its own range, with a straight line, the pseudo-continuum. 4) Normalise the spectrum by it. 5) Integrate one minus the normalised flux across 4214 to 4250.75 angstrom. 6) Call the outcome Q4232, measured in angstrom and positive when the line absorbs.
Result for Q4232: 1.9 angstrom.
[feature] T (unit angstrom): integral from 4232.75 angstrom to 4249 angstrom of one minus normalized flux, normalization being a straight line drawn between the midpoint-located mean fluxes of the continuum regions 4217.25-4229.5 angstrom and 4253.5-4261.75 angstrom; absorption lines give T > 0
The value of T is -1.77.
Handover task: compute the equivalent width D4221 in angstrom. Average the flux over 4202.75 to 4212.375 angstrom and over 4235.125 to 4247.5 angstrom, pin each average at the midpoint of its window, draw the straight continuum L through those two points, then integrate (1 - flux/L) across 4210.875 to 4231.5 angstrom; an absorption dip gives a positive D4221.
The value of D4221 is 1.8 angstrom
